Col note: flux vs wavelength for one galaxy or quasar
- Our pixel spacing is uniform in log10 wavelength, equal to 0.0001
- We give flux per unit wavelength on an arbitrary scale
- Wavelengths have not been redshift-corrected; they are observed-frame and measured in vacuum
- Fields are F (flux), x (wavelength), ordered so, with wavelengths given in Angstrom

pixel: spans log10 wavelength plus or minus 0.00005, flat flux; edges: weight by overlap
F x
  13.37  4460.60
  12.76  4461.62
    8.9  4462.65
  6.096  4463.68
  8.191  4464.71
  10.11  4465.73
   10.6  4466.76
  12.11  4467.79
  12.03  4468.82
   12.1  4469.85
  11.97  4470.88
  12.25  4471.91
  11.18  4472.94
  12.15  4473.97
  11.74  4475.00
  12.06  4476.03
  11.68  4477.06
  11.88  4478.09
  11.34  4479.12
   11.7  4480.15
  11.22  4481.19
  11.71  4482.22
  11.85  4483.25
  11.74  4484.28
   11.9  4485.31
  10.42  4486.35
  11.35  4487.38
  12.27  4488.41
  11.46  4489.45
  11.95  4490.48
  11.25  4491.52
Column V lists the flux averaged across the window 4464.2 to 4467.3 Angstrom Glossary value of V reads 9.67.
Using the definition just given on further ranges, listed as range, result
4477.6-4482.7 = 11.6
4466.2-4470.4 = 11.7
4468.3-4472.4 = 12.1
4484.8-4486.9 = 11.1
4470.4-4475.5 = 11.9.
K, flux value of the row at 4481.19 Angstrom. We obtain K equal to 11.22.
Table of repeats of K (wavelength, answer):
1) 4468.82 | 12.03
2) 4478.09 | 11.88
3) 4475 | 11.74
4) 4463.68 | 6.096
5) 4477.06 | 11.68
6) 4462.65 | 8.9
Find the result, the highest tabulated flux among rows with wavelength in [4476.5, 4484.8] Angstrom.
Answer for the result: 11.88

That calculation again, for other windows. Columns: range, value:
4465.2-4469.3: 12.11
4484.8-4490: 12.27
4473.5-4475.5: 12.15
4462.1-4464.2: 8.9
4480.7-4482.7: 11.71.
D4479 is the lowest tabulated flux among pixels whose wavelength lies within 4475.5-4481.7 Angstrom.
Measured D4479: 11.22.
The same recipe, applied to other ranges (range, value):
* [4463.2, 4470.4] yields 6.096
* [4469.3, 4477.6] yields 11.18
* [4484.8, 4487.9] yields 10.42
